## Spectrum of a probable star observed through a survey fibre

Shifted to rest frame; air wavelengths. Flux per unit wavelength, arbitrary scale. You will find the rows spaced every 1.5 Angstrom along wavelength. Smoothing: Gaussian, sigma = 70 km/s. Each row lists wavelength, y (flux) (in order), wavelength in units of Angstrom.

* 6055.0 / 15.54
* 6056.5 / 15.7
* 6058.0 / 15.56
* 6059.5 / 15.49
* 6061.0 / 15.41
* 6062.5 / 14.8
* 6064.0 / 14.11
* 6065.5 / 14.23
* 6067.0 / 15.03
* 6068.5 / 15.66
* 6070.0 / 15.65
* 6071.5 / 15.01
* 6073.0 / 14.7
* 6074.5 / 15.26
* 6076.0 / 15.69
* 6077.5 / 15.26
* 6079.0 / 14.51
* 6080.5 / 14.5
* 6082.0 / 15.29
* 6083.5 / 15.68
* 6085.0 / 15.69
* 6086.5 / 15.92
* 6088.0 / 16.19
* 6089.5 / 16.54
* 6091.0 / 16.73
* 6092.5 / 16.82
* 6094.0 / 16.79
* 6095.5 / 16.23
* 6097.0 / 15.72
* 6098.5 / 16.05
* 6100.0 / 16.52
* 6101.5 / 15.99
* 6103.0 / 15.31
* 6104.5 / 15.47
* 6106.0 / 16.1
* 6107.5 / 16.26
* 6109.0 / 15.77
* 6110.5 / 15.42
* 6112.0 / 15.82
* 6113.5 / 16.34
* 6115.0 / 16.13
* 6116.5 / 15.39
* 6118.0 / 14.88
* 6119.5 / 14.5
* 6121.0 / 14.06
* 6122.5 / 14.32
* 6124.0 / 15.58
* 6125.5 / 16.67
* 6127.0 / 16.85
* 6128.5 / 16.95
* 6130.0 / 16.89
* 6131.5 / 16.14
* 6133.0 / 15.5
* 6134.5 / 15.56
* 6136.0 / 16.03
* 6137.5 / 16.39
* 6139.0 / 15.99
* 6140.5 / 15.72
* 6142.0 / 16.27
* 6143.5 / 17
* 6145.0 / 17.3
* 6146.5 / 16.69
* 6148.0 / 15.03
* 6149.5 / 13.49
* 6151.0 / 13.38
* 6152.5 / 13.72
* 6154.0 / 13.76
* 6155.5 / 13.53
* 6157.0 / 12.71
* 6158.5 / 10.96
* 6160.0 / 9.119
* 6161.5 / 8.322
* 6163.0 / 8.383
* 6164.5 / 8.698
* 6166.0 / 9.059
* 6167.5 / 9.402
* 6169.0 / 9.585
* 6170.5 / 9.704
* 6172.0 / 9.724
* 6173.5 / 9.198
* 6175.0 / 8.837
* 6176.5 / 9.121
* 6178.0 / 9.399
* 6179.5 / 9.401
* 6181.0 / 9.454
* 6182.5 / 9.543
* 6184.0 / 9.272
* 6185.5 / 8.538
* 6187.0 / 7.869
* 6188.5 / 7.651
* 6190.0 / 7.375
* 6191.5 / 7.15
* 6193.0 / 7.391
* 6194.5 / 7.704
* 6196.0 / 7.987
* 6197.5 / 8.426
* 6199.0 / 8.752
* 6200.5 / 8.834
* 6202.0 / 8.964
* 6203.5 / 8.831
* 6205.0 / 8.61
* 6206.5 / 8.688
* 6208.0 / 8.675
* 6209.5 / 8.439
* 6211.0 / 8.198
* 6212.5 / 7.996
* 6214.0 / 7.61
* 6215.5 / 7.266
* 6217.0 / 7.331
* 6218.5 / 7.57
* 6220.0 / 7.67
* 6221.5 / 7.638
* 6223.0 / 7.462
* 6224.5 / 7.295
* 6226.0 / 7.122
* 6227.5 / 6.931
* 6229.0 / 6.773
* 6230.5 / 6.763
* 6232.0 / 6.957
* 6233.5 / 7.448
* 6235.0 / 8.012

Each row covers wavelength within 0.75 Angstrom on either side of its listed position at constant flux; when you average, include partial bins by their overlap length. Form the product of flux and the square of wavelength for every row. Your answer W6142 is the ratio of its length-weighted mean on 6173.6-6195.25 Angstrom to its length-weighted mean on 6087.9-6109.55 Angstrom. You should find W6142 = 0.54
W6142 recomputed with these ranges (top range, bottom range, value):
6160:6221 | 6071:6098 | 0.56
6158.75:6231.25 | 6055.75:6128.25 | 0.55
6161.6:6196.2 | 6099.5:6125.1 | 0.57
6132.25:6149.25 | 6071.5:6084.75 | 1.08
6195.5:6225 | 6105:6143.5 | 0.53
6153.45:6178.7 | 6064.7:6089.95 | 0.67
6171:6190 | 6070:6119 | 0.58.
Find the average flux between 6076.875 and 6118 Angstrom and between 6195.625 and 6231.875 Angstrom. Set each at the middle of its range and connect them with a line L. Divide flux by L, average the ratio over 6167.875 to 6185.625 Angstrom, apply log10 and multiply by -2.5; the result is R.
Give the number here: 0.12 mag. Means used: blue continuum 15.9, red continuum 7.89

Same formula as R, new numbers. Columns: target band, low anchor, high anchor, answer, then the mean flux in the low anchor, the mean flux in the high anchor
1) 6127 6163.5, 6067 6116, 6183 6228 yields -0.187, 15.8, 7.99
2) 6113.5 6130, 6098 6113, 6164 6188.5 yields -0.097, 15.9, 9.13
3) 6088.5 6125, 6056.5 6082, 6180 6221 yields -0.201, 15.1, 8.22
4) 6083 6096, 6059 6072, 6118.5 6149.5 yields -0.066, 15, 15.9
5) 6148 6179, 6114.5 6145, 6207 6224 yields 0.202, 15.9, 7.81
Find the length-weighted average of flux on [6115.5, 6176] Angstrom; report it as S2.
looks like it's 13.5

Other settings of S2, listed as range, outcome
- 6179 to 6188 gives 8.96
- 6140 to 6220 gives 9.99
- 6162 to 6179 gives 9.18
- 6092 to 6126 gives 15.7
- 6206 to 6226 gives 7.8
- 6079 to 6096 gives 16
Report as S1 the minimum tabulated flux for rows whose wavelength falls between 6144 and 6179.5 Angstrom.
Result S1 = 8.322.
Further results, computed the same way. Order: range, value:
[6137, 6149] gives 15.03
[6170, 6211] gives 7.15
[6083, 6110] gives 15.31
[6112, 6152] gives 13.38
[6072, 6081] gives 14.5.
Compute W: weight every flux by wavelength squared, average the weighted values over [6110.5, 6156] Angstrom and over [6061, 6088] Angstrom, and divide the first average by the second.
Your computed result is 1.0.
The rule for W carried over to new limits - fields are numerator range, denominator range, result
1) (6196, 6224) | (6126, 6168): 0.60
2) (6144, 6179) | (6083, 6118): 0.72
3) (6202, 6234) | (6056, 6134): 0.51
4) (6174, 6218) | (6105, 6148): 0.54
